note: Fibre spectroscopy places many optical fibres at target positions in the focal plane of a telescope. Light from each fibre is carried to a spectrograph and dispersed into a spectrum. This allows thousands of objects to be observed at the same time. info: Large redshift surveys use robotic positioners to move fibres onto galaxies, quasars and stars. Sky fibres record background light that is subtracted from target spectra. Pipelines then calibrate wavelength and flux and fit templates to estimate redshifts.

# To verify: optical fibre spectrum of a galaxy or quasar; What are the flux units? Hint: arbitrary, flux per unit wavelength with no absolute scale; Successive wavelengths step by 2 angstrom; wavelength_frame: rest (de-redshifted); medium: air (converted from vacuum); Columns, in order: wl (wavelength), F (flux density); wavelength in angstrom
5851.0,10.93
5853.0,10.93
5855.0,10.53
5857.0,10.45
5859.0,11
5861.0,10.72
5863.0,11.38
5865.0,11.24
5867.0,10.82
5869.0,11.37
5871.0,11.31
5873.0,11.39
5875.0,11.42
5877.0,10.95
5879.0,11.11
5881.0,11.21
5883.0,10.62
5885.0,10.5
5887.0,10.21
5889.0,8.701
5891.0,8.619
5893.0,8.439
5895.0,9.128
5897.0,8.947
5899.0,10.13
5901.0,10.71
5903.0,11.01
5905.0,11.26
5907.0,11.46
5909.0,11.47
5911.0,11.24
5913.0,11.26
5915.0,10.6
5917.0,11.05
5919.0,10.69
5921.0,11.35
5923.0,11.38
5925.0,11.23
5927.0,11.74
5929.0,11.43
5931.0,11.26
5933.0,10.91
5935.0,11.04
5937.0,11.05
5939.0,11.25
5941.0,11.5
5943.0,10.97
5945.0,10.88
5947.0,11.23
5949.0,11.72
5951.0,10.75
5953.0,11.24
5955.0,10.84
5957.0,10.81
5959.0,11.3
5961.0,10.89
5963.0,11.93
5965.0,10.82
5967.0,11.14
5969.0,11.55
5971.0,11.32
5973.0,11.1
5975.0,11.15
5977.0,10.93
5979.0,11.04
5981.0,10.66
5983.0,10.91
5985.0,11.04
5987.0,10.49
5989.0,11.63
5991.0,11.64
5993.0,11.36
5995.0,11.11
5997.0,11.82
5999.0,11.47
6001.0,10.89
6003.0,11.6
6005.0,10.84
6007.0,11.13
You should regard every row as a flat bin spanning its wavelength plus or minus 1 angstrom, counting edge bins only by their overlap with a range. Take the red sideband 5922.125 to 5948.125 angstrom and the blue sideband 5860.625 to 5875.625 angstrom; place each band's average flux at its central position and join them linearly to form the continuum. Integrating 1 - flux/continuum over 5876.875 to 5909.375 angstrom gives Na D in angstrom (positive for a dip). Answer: 2.9 angstrom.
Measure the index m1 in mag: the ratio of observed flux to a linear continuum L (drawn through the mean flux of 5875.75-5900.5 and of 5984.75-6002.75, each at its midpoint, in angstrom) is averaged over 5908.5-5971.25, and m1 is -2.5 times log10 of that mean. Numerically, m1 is -0.06 mag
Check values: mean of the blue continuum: 9.91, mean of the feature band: 11.2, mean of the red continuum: 11.3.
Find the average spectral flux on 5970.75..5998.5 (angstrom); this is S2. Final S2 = 11.2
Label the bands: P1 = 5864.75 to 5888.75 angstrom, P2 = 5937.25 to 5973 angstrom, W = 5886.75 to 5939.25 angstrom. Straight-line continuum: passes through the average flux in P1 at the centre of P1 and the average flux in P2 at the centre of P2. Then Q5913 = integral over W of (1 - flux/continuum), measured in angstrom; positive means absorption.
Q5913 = 1.9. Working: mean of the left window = 10.9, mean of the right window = 11.2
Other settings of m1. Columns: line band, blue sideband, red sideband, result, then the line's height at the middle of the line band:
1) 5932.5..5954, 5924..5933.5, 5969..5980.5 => 0.01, 11.3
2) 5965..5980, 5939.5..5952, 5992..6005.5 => 0.01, 11.2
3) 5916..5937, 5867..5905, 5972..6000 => -0.05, 10.7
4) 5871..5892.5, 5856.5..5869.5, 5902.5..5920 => 0.06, 11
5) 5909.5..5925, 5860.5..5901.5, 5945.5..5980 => -0.04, 10.7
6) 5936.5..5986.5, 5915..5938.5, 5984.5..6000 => 0.01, 11.3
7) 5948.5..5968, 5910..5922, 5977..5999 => 0.00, 11.1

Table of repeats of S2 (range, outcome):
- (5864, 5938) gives 10.8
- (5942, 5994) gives 11.1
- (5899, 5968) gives 11.1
